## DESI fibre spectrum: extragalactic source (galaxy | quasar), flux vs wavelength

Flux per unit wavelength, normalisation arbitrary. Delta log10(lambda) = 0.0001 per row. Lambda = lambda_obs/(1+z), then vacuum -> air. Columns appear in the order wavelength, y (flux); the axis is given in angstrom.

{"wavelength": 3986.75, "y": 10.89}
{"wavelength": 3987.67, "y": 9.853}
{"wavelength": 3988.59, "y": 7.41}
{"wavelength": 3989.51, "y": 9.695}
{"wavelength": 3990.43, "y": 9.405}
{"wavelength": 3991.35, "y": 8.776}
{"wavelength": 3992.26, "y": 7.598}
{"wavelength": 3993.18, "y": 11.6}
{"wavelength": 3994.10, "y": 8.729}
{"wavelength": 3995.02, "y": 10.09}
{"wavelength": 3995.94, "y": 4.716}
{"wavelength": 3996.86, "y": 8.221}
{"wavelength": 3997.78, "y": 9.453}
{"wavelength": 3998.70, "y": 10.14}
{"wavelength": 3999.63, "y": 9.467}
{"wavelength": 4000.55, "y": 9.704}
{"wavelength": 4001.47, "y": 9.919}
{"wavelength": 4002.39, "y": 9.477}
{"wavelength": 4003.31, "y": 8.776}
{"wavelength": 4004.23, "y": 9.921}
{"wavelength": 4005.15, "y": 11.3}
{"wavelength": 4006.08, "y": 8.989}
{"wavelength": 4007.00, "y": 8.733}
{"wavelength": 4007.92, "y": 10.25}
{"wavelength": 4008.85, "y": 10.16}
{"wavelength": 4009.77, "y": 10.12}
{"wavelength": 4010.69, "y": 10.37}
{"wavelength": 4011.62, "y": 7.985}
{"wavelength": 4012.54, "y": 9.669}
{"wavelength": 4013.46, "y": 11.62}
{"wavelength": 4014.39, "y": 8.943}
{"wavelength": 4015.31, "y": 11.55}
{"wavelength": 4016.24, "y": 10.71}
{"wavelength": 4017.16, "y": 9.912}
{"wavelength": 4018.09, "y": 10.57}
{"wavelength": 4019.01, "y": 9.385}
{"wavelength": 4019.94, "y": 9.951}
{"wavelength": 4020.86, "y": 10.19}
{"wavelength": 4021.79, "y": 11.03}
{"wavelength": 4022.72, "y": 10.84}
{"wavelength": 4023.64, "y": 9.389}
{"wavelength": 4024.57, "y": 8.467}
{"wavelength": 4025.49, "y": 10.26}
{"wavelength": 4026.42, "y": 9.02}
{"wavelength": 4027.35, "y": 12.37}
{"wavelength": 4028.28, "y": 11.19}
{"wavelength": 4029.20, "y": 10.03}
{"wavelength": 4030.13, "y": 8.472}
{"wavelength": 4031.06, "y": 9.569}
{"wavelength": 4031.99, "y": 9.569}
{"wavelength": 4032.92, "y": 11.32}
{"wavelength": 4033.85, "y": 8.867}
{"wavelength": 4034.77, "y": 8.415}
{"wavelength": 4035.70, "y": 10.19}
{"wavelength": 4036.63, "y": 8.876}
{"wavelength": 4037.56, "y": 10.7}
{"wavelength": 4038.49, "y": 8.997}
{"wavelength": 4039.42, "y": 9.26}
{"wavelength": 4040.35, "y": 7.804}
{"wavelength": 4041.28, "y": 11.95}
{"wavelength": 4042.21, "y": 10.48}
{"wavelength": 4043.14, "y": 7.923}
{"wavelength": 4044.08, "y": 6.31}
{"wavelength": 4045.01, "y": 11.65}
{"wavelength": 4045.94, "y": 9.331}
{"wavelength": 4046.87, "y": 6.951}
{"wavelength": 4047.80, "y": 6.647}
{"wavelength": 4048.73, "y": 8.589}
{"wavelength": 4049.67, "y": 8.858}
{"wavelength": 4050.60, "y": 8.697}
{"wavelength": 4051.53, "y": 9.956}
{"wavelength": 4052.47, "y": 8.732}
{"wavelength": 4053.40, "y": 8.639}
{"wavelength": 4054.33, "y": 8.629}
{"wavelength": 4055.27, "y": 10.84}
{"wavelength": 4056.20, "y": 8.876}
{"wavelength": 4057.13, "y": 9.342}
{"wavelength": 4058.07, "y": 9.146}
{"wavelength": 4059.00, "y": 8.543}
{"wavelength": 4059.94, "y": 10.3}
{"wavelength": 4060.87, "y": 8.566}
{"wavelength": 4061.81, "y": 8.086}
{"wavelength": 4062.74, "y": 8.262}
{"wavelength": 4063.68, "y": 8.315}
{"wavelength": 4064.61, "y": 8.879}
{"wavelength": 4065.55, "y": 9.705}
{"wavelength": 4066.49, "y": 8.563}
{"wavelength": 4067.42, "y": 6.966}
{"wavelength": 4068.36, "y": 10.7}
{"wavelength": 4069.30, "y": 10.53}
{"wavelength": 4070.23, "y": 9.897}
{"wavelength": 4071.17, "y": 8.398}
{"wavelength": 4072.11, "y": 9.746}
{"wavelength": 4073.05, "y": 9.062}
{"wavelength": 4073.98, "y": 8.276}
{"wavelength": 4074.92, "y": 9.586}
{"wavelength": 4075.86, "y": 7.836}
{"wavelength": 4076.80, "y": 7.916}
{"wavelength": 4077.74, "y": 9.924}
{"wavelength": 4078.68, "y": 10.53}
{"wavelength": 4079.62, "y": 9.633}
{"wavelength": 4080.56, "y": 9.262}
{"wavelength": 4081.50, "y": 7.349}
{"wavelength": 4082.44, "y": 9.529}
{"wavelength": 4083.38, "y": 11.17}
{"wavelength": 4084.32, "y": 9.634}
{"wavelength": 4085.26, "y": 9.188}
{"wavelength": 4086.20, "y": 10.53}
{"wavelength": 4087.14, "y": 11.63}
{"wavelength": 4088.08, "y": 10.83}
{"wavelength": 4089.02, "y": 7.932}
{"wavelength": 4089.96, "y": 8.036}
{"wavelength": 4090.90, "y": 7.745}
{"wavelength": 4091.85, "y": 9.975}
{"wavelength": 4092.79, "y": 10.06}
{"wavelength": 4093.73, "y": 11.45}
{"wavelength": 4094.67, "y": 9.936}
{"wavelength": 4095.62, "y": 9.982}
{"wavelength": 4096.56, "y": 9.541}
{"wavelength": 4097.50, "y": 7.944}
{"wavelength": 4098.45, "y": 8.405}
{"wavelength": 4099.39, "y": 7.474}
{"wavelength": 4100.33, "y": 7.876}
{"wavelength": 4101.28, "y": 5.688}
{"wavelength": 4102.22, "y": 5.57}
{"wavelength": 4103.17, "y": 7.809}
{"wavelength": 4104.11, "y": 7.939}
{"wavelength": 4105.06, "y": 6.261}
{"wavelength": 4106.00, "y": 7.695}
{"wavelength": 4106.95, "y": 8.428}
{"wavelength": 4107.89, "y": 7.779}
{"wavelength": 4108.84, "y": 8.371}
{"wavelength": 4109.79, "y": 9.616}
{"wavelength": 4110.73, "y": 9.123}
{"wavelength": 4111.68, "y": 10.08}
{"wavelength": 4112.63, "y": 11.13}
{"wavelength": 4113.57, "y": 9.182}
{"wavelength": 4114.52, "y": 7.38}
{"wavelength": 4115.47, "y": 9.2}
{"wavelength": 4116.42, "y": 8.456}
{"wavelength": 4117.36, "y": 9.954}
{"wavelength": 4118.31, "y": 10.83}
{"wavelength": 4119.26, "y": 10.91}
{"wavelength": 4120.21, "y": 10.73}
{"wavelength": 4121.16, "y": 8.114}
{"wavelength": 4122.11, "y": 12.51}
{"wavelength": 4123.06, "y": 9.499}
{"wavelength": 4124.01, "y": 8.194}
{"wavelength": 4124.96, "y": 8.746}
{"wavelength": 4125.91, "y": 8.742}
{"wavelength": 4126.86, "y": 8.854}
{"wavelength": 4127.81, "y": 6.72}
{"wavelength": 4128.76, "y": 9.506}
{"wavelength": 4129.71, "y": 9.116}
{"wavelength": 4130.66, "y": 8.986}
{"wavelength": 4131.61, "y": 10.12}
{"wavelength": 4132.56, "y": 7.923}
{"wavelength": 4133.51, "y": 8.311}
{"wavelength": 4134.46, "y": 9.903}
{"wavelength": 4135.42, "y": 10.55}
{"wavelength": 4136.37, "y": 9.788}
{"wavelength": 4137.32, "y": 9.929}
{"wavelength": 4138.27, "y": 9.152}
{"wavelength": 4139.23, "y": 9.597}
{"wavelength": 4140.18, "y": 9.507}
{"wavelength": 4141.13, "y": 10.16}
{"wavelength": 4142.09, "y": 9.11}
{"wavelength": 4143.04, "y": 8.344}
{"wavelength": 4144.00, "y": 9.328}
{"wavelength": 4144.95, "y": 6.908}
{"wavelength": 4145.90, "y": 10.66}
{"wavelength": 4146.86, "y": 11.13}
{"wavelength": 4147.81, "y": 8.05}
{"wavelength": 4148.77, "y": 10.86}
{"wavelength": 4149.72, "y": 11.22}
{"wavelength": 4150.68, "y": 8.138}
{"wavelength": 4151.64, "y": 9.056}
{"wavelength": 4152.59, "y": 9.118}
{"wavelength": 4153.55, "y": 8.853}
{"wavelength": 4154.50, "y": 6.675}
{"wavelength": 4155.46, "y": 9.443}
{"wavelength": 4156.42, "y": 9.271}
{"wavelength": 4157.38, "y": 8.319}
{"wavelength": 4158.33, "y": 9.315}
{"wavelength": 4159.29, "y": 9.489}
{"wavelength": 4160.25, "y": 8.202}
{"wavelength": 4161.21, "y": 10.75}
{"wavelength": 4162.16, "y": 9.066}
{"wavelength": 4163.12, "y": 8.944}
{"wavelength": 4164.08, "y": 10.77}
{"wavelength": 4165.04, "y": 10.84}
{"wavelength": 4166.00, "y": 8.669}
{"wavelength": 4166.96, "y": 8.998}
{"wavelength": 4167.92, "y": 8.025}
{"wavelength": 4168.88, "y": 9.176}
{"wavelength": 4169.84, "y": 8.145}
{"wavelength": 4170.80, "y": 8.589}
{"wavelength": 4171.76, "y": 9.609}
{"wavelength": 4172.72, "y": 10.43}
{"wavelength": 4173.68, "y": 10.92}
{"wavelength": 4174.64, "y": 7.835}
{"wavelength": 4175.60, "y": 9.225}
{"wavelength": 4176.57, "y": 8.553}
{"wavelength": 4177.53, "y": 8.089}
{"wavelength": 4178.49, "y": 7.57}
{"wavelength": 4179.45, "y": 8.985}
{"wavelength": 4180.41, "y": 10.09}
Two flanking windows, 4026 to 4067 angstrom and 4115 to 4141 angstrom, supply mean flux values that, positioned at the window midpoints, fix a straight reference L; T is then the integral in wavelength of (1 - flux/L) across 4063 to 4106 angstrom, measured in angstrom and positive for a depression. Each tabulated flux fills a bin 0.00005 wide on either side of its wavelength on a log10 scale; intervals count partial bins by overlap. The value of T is 1.7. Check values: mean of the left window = 9.21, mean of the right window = 9.41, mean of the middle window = 8.94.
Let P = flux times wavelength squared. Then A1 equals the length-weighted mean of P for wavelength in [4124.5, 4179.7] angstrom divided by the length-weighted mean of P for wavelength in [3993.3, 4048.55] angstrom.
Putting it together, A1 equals 1.02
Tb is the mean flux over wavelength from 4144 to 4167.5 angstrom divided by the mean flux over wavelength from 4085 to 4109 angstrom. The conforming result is 1.1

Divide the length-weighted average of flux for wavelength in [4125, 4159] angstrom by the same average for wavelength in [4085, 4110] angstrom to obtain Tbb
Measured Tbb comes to 1.06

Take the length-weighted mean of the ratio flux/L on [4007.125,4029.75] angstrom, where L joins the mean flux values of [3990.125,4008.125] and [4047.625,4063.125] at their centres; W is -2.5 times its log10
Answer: -0.113 mag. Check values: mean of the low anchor 9.25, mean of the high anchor 8.91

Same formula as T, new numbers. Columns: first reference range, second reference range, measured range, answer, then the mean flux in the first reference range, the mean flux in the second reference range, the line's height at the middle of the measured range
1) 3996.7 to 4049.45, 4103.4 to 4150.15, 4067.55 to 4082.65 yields 0.38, 9.65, 9.23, 9.44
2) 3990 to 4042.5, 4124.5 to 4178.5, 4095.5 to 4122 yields 1.90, 9.71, 9.16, 9.33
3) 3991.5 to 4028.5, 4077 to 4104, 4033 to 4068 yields 1.63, 9.75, 9.07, 9.41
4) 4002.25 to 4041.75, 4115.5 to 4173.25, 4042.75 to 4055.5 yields 1.44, 9.89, 9.31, 9.76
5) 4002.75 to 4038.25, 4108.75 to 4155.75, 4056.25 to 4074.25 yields 1.24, 9.93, 9.32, 9.69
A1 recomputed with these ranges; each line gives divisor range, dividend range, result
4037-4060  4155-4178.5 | 1.07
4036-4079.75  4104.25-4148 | 1.05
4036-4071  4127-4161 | 1.06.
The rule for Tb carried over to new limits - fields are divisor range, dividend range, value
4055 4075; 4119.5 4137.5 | 1.02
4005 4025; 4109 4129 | 0.94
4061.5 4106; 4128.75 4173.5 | 1.04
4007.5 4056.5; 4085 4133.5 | 0.93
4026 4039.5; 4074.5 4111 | 0.90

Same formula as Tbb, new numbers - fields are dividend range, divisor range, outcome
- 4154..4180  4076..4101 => 0.97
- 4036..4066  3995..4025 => 0.93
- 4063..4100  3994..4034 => 0.95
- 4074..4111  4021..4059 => 0.94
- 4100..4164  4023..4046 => 0.94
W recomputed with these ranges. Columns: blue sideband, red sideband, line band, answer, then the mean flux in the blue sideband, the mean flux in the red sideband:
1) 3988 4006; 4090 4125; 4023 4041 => -0.07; 9.18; 8.9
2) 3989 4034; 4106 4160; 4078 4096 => -0.03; 9.73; 9.24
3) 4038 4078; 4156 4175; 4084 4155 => 0.01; 8.96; 9.28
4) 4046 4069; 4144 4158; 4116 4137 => -0.04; 8.8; 9.14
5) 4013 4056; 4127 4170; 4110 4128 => -0.01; 9.59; 9.21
